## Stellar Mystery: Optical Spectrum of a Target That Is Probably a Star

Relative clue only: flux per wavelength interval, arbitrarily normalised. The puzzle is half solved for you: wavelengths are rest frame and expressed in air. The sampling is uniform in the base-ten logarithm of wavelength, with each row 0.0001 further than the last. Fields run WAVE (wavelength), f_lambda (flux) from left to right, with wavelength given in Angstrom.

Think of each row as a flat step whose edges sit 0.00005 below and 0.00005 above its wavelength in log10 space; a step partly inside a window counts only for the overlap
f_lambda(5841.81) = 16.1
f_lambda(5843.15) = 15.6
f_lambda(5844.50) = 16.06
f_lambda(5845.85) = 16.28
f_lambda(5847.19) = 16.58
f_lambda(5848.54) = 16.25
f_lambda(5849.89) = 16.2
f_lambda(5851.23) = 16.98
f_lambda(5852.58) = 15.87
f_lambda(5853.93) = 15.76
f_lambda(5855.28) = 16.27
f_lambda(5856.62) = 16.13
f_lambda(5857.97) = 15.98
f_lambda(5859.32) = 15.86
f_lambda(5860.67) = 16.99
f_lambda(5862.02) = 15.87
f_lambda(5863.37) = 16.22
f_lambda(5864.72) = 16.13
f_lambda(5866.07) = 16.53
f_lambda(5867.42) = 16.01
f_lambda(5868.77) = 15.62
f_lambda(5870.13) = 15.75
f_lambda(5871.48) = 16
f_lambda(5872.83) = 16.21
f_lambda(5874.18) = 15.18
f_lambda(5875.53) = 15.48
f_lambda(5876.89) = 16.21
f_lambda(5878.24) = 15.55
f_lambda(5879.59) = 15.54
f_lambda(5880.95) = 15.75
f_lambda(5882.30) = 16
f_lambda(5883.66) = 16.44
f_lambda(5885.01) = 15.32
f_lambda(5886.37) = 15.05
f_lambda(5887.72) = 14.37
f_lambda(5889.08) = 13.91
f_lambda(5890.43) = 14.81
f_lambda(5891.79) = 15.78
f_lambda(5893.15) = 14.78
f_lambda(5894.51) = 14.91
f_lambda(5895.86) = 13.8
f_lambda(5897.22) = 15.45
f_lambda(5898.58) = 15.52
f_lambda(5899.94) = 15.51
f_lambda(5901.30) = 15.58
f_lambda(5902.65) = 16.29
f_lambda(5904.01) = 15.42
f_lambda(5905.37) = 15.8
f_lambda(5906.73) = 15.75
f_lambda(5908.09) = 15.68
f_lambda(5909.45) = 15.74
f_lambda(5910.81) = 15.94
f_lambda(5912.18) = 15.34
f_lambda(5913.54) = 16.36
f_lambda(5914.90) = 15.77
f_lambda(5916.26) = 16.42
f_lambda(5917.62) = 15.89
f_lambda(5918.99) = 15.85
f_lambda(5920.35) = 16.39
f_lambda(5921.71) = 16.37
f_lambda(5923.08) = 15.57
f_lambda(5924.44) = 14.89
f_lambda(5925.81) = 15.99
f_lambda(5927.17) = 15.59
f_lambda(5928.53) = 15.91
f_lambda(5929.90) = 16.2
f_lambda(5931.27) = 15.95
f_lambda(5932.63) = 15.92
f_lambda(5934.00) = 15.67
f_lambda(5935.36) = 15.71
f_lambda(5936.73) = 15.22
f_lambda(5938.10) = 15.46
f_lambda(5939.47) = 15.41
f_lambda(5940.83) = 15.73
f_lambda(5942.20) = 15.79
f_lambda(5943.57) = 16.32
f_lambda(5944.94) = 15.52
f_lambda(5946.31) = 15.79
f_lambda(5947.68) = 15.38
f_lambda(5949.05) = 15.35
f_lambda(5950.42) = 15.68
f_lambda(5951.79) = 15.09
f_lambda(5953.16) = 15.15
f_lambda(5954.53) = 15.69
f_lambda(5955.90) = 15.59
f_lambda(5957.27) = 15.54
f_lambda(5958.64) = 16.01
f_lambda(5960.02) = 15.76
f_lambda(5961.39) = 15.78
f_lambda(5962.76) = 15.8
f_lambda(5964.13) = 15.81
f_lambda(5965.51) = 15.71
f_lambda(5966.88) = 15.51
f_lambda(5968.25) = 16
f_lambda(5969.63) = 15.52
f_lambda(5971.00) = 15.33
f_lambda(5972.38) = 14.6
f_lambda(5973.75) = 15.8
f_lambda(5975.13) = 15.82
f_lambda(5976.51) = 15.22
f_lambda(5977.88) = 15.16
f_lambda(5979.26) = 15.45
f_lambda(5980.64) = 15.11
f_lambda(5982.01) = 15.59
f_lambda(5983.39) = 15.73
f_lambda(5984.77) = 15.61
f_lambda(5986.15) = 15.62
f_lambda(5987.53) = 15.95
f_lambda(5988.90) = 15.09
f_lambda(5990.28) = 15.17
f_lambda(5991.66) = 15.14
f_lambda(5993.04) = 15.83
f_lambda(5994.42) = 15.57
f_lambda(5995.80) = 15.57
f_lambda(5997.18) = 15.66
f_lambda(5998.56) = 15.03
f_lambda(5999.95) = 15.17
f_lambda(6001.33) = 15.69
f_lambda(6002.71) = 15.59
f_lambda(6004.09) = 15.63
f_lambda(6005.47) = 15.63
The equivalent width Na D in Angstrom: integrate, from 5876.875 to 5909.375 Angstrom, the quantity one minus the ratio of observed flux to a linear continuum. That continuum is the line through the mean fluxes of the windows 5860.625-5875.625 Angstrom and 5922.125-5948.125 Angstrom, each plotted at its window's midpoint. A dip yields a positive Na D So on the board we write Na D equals 1.02 Angstrom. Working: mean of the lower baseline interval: 16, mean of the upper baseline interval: 15.7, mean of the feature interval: 15.4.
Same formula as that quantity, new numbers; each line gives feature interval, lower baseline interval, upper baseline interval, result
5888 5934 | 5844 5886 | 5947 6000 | 0.6 Angstrom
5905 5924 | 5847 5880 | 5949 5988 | -0.1 Angstrom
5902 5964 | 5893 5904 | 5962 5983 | -1.5 Angstrom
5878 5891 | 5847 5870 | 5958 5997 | 0.6 Angstrom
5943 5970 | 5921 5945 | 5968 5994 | -0.1 Angstrom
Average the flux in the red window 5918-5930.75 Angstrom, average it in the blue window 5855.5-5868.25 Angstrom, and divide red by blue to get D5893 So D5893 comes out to 0.98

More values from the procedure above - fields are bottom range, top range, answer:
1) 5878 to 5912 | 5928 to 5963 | 1.02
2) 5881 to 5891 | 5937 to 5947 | 1.03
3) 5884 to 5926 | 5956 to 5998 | 1.00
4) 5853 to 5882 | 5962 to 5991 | 0.97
